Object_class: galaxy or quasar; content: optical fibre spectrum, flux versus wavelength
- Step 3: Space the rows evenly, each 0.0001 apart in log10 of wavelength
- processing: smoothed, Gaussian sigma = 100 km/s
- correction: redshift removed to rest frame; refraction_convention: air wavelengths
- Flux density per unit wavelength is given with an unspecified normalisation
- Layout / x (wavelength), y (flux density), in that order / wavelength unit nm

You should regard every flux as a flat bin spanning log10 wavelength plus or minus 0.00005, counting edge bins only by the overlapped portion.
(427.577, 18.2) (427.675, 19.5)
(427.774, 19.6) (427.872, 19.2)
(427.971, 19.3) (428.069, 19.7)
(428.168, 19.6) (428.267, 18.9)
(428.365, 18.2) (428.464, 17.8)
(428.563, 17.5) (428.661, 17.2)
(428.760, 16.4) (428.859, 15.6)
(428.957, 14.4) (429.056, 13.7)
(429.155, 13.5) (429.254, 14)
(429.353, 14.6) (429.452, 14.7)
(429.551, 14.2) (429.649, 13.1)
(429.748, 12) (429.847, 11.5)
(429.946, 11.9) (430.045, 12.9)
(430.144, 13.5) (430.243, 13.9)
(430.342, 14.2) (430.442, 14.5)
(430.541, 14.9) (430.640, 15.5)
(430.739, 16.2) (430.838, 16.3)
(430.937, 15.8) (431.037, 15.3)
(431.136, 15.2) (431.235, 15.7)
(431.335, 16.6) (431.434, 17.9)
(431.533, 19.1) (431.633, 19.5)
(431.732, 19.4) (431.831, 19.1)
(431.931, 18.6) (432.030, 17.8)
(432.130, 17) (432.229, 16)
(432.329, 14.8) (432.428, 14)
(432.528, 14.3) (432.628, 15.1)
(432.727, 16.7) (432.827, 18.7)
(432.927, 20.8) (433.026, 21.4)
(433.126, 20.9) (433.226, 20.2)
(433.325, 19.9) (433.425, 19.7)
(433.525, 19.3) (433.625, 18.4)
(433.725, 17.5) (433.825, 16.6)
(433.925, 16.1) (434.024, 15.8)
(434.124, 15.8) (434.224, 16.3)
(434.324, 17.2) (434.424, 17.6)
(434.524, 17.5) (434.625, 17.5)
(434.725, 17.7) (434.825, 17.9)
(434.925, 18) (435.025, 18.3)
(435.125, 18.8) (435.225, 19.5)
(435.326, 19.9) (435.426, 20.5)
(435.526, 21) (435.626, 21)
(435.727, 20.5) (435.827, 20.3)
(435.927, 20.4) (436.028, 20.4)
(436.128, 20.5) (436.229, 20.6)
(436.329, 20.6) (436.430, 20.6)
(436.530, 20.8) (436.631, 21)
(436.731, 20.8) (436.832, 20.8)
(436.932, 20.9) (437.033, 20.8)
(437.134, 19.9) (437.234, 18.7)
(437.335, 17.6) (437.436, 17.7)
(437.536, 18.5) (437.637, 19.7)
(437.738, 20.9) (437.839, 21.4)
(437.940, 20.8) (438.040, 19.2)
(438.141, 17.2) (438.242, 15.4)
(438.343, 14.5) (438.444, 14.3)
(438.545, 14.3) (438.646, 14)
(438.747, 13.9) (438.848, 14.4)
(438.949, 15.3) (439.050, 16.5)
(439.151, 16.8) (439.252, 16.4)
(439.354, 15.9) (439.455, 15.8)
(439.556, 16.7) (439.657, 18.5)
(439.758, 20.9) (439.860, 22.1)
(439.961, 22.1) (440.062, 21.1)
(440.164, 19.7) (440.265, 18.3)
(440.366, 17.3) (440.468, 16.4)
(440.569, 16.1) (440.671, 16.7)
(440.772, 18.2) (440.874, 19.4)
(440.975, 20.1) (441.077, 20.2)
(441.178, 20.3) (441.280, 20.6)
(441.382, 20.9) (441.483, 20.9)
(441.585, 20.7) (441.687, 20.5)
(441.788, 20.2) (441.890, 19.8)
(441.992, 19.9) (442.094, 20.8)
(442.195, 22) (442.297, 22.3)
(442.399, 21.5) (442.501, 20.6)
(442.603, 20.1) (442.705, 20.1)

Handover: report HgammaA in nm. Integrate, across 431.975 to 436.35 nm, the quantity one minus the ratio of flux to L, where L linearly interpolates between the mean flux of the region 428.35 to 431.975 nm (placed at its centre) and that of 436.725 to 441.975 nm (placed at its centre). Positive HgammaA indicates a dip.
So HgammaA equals -0.41 nm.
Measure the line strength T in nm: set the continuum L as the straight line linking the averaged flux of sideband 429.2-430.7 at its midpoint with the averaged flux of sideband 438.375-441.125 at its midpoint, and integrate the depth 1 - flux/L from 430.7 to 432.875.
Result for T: -0.358 nm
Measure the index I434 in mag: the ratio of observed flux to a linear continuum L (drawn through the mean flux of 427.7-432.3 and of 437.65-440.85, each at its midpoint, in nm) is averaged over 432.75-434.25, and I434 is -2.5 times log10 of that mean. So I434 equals -0.11 mag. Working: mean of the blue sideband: 16.1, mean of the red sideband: 17.5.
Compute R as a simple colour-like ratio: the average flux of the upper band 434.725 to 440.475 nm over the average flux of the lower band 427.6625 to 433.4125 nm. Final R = 1.13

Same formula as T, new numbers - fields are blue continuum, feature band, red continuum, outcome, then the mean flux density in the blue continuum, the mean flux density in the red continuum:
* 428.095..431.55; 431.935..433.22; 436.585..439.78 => -0.10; 15.3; 17.8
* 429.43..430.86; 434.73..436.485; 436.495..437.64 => -0.13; 13.9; 19.8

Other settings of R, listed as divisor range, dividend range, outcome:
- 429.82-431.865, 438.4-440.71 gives 1.09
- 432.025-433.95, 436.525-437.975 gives 1.12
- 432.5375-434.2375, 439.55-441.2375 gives 1.05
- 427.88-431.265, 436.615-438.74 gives 1.19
